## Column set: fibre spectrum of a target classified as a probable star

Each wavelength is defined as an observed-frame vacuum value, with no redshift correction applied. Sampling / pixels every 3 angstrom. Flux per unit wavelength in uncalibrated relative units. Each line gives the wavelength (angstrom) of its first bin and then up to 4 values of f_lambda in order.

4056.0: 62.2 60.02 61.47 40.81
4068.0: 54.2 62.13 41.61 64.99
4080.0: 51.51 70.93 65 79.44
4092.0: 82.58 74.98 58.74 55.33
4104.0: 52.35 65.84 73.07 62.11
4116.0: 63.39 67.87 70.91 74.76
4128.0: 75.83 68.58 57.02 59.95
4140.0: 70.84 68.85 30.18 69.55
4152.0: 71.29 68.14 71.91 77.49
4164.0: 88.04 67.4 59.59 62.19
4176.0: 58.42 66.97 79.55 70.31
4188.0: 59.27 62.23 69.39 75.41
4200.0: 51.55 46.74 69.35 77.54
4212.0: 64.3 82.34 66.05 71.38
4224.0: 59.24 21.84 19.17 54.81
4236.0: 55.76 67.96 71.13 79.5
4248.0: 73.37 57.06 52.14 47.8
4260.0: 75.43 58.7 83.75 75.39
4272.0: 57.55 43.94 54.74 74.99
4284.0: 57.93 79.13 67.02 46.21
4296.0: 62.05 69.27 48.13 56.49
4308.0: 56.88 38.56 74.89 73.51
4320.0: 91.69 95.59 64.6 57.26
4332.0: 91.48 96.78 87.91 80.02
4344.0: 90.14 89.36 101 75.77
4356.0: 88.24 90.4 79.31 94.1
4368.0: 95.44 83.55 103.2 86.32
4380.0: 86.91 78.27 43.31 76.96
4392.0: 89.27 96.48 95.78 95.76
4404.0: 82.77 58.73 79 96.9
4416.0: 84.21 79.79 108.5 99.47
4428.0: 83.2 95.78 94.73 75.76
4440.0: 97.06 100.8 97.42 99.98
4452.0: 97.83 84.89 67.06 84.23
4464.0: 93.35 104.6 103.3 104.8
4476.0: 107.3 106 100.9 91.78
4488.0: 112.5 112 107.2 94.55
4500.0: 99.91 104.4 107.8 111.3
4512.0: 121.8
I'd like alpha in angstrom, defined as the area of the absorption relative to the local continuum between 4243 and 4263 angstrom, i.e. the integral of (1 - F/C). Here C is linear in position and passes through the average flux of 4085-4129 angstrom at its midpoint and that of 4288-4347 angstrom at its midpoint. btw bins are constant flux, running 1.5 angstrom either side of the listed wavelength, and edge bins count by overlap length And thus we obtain 1.8 angstrom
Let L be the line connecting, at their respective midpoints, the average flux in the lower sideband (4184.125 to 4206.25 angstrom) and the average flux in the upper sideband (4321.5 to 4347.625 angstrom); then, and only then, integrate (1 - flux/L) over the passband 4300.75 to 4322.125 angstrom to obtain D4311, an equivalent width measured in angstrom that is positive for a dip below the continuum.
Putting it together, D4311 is 4.3 angstrom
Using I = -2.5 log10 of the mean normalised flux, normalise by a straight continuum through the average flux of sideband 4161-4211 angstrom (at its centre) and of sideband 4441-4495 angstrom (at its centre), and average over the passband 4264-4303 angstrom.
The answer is 0.22 mag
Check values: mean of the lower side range 66.8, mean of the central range 63.2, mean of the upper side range 98.6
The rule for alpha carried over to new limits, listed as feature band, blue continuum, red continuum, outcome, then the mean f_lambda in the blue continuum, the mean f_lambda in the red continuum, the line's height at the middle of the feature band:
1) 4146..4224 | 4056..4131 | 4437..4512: 5.38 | 63.8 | 99.6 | 72.4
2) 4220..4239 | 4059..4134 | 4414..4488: 6.90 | 63.9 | 94.7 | 75.4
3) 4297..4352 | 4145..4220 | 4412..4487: 4.15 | 66.9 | 94.5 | 81.6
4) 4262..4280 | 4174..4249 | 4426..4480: 1.97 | 62.9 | 94.3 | 70.6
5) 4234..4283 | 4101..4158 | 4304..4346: 5.39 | 65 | 75.8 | 72.1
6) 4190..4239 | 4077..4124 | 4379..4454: 9.62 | 66.3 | 87.8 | 74.1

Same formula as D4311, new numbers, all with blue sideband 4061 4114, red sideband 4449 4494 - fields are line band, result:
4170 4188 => 1.16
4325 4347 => 0.89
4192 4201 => 0.78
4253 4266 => 2.77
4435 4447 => 0.35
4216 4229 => 3.54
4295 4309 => 4.04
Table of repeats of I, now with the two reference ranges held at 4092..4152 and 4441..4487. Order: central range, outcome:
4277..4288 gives 0.19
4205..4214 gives 0.03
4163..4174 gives 0.01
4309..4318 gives 0.32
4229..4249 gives 0.24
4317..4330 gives 0.08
